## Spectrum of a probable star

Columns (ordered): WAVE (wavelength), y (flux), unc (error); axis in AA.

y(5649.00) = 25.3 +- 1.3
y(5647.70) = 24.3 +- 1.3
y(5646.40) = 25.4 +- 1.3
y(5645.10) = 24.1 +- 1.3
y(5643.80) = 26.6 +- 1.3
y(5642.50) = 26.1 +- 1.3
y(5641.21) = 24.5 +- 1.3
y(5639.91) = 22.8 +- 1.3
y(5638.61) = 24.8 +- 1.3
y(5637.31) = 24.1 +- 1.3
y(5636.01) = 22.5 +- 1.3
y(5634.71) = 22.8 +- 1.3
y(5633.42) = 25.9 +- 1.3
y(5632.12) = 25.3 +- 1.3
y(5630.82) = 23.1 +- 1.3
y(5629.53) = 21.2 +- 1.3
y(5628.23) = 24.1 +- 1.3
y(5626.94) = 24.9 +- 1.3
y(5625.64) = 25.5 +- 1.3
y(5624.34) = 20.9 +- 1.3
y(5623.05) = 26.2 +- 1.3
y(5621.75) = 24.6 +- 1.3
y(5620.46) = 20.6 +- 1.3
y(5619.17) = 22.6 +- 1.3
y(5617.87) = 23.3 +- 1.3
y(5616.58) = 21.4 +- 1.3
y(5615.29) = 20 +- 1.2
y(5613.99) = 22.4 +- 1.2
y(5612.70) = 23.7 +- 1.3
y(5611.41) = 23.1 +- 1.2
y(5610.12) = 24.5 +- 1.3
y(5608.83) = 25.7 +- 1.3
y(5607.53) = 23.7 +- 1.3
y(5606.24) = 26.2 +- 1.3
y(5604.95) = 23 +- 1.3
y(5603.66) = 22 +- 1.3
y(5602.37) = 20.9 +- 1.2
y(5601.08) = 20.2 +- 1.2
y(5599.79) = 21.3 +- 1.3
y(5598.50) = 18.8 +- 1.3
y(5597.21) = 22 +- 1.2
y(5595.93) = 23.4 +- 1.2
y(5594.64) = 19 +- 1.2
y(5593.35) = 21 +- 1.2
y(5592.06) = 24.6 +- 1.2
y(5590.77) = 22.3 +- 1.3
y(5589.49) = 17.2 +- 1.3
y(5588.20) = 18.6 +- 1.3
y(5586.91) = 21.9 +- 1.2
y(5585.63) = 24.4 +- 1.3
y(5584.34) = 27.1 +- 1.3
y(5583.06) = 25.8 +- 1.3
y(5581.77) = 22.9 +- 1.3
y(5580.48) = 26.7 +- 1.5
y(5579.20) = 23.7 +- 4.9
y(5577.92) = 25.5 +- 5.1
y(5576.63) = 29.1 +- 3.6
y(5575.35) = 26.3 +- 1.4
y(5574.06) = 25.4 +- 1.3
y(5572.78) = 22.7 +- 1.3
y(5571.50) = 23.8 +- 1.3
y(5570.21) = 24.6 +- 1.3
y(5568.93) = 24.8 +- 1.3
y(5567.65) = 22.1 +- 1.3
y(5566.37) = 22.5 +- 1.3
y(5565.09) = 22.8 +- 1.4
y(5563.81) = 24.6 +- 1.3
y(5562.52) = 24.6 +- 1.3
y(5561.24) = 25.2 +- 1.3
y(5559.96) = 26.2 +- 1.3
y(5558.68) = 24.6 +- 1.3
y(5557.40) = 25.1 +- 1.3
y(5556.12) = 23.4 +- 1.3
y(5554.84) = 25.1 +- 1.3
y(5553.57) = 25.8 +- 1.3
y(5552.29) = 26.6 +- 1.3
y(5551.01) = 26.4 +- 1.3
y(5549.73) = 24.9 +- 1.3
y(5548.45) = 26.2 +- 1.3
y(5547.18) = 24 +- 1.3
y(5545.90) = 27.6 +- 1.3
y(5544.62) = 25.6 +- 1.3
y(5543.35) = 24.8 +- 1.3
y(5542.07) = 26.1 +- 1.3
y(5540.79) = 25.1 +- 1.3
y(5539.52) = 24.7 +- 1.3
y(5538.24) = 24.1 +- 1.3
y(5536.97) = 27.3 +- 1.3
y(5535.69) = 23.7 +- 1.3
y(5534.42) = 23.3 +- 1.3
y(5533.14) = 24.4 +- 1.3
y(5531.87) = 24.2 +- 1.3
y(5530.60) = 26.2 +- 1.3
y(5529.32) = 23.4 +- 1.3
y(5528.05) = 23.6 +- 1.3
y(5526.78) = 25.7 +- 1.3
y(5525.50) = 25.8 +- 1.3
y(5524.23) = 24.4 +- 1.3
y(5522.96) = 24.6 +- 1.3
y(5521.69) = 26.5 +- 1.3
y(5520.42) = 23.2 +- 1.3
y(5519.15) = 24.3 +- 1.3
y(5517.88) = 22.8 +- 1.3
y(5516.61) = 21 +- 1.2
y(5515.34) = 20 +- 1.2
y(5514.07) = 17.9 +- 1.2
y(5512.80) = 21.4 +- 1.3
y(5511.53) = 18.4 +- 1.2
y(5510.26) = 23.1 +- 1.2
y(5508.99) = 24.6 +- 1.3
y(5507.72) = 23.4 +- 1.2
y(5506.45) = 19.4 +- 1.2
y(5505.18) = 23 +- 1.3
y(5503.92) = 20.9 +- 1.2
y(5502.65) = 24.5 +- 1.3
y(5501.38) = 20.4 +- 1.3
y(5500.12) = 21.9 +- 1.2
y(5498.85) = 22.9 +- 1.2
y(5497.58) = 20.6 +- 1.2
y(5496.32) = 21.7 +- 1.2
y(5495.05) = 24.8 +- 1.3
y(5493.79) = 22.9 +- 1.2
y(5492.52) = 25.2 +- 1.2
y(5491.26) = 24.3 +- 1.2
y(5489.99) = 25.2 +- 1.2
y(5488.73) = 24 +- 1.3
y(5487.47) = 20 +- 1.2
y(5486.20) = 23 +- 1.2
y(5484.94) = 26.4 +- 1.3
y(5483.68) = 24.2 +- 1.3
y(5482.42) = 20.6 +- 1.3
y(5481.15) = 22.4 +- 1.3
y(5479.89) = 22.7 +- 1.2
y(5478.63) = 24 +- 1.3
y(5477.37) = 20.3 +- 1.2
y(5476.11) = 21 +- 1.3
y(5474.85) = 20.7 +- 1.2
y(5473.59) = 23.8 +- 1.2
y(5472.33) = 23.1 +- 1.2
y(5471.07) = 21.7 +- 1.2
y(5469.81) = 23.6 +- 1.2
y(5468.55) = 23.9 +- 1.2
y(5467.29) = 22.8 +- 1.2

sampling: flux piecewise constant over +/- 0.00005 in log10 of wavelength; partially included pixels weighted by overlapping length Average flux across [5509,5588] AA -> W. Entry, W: 24.4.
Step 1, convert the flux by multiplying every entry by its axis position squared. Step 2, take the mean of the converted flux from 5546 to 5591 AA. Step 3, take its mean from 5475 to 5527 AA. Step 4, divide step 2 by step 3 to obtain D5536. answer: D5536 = 1.10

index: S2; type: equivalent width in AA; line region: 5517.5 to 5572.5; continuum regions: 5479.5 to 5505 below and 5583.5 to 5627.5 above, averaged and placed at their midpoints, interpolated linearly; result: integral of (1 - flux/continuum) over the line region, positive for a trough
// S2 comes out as -4.81 AA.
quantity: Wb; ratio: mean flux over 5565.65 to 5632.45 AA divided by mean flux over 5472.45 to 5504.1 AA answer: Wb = 1.02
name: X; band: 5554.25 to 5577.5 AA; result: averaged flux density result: 24.6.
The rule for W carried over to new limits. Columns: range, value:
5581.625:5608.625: 22.2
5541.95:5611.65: 23.9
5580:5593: 23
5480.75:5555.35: 23.7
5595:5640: 23.1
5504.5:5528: 22.8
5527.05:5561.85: 25.1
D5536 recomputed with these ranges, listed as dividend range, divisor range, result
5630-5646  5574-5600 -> 1.07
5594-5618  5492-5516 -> 1.06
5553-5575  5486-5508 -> 1.10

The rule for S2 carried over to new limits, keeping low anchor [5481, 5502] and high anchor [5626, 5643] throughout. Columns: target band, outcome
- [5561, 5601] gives 0.54 AA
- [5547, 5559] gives -0.94 AA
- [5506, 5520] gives 0.97 AA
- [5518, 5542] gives -1.47 AA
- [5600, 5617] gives 0.73 AA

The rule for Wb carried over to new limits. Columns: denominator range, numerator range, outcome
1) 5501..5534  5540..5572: 1.08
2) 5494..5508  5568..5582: 1.13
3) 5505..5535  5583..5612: 0.97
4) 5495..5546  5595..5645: 0.99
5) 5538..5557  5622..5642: 0.94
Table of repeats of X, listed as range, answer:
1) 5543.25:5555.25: 25.8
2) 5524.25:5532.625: 24.8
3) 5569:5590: 24.2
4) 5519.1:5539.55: 24.7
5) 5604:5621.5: 23.1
